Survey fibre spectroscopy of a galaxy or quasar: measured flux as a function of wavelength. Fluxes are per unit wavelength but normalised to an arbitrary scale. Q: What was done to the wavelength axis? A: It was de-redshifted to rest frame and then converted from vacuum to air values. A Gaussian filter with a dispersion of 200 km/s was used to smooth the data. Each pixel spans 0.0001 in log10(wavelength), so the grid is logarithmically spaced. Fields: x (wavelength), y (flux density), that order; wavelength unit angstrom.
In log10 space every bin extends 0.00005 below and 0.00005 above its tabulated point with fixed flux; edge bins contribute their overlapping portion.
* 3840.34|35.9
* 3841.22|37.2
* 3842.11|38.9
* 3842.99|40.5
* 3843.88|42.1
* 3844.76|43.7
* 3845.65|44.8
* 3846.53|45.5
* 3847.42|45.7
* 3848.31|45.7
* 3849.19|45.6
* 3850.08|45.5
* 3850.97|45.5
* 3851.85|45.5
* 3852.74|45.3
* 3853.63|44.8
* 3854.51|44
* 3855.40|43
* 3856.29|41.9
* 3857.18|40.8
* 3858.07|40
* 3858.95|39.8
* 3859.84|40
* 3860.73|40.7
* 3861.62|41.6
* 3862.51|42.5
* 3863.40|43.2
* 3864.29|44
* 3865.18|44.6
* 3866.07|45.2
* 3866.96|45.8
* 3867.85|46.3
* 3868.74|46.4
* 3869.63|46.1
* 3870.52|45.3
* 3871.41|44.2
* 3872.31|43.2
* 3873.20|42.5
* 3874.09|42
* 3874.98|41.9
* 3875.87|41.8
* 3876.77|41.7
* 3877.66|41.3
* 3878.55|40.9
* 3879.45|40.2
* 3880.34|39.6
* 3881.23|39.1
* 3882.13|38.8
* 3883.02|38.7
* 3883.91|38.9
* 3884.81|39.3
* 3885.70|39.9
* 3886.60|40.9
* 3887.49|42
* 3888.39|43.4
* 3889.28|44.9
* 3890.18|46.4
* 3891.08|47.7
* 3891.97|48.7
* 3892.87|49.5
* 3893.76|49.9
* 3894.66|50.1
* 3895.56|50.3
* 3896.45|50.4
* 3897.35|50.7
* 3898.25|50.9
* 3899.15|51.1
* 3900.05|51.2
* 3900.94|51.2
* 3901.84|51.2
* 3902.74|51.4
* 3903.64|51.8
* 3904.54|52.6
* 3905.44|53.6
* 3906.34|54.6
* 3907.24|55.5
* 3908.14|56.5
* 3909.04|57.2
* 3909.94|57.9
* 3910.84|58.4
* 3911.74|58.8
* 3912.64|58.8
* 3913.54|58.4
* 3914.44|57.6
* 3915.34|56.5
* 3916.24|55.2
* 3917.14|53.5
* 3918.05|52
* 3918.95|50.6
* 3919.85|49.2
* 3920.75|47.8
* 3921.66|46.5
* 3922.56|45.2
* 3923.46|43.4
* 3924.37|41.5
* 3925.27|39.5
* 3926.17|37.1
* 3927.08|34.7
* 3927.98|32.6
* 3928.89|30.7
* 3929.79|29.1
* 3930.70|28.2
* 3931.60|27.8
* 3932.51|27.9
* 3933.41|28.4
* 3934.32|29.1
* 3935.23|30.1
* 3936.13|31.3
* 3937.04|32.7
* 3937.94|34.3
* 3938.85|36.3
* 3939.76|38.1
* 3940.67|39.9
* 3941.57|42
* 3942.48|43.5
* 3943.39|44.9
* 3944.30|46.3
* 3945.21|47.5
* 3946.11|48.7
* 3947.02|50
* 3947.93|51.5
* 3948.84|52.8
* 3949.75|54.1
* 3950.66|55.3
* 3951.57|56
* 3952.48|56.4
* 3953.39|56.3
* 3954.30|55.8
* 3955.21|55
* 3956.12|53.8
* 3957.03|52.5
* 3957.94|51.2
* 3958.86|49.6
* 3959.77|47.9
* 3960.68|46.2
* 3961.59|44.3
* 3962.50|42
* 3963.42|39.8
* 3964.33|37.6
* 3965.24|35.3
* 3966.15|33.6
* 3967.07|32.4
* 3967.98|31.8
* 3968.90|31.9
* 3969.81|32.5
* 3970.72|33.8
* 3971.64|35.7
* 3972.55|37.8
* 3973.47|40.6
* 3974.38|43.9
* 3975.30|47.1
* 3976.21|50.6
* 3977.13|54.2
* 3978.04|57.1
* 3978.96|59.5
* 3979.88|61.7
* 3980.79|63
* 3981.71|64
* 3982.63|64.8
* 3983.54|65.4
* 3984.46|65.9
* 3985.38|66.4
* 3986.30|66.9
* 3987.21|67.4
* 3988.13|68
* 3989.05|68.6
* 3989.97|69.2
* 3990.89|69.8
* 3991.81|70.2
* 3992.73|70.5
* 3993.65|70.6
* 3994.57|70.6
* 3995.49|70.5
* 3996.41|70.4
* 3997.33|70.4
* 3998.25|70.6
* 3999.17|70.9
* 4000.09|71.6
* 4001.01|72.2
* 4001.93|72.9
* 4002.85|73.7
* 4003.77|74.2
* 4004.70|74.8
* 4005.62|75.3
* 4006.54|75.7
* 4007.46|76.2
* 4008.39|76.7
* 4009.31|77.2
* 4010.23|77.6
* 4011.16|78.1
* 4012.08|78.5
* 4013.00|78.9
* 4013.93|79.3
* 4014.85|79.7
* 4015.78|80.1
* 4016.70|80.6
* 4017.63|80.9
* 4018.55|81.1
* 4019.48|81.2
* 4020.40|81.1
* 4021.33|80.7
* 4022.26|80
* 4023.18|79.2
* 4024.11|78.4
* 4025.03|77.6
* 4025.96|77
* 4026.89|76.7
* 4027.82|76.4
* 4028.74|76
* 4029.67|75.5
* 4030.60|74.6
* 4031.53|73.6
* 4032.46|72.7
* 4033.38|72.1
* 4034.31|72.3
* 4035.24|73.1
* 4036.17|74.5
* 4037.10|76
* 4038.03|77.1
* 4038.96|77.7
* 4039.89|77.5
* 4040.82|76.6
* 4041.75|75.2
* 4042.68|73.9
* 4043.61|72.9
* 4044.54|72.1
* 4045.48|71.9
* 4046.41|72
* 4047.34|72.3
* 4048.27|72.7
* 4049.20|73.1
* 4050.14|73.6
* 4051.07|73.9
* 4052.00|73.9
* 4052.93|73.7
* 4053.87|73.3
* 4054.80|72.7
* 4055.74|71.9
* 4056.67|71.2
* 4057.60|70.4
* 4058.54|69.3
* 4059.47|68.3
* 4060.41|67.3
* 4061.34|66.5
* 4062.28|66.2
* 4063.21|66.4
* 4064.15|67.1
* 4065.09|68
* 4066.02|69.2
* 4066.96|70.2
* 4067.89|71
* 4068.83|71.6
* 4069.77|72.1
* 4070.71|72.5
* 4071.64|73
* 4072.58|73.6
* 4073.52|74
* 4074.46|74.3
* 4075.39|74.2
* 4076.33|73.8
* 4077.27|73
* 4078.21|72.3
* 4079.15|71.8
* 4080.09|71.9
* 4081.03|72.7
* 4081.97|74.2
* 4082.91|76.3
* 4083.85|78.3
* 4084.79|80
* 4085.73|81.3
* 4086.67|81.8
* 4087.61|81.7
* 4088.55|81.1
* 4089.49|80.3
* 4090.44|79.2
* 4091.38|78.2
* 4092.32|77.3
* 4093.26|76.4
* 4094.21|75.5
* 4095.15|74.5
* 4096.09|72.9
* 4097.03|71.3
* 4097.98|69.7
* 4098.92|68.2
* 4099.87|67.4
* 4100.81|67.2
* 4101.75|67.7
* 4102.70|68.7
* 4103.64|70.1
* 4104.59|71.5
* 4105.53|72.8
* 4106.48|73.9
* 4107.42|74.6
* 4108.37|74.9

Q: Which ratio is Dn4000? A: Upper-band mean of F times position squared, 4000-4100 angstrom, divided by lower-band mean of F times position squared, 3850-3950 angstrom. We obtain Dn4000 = 1.80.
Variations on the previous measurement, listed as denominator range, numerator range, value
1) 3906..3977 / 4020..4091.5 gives 1.76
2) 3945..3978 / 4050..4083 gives 1.64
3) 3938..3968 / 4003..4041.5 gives 1.72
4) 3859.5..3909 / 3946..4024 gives 1.42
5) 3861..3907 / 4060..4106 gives 1.77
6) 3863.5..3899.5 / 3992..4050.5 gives 1.82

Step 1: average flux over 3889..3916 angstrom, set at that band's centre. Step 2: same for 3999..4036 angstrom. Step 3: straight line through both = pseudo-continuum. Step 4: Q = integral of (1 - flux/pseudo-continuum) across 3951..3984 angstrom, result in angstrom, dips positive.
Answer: 9.19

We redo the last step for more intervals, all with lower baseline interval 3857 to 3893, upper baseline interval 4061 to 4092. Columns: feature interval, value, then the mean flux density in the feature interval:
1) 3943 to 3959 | 0.7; 52.2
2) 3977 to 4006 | -3.6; 68.3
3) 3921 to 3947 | 7.3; 37.3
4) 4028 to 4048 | -1.9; 74.3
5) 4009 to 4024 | -3.5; 79.6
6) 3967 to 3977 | 3.3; 38.8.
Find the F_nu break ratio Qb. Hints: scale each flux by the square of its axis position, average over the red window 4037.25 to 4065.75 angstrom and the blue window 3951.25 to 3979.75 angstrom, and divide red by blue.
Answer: 1.66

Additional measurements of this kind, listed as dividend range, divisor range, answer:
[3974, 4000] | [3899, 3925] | 1.28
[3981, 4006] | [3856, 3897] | 1.71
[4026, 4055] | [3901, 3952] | 1.72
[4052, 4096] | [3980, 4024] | 1.04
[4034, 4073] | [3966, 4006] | 1.24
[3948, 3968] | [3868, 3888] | 1.19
